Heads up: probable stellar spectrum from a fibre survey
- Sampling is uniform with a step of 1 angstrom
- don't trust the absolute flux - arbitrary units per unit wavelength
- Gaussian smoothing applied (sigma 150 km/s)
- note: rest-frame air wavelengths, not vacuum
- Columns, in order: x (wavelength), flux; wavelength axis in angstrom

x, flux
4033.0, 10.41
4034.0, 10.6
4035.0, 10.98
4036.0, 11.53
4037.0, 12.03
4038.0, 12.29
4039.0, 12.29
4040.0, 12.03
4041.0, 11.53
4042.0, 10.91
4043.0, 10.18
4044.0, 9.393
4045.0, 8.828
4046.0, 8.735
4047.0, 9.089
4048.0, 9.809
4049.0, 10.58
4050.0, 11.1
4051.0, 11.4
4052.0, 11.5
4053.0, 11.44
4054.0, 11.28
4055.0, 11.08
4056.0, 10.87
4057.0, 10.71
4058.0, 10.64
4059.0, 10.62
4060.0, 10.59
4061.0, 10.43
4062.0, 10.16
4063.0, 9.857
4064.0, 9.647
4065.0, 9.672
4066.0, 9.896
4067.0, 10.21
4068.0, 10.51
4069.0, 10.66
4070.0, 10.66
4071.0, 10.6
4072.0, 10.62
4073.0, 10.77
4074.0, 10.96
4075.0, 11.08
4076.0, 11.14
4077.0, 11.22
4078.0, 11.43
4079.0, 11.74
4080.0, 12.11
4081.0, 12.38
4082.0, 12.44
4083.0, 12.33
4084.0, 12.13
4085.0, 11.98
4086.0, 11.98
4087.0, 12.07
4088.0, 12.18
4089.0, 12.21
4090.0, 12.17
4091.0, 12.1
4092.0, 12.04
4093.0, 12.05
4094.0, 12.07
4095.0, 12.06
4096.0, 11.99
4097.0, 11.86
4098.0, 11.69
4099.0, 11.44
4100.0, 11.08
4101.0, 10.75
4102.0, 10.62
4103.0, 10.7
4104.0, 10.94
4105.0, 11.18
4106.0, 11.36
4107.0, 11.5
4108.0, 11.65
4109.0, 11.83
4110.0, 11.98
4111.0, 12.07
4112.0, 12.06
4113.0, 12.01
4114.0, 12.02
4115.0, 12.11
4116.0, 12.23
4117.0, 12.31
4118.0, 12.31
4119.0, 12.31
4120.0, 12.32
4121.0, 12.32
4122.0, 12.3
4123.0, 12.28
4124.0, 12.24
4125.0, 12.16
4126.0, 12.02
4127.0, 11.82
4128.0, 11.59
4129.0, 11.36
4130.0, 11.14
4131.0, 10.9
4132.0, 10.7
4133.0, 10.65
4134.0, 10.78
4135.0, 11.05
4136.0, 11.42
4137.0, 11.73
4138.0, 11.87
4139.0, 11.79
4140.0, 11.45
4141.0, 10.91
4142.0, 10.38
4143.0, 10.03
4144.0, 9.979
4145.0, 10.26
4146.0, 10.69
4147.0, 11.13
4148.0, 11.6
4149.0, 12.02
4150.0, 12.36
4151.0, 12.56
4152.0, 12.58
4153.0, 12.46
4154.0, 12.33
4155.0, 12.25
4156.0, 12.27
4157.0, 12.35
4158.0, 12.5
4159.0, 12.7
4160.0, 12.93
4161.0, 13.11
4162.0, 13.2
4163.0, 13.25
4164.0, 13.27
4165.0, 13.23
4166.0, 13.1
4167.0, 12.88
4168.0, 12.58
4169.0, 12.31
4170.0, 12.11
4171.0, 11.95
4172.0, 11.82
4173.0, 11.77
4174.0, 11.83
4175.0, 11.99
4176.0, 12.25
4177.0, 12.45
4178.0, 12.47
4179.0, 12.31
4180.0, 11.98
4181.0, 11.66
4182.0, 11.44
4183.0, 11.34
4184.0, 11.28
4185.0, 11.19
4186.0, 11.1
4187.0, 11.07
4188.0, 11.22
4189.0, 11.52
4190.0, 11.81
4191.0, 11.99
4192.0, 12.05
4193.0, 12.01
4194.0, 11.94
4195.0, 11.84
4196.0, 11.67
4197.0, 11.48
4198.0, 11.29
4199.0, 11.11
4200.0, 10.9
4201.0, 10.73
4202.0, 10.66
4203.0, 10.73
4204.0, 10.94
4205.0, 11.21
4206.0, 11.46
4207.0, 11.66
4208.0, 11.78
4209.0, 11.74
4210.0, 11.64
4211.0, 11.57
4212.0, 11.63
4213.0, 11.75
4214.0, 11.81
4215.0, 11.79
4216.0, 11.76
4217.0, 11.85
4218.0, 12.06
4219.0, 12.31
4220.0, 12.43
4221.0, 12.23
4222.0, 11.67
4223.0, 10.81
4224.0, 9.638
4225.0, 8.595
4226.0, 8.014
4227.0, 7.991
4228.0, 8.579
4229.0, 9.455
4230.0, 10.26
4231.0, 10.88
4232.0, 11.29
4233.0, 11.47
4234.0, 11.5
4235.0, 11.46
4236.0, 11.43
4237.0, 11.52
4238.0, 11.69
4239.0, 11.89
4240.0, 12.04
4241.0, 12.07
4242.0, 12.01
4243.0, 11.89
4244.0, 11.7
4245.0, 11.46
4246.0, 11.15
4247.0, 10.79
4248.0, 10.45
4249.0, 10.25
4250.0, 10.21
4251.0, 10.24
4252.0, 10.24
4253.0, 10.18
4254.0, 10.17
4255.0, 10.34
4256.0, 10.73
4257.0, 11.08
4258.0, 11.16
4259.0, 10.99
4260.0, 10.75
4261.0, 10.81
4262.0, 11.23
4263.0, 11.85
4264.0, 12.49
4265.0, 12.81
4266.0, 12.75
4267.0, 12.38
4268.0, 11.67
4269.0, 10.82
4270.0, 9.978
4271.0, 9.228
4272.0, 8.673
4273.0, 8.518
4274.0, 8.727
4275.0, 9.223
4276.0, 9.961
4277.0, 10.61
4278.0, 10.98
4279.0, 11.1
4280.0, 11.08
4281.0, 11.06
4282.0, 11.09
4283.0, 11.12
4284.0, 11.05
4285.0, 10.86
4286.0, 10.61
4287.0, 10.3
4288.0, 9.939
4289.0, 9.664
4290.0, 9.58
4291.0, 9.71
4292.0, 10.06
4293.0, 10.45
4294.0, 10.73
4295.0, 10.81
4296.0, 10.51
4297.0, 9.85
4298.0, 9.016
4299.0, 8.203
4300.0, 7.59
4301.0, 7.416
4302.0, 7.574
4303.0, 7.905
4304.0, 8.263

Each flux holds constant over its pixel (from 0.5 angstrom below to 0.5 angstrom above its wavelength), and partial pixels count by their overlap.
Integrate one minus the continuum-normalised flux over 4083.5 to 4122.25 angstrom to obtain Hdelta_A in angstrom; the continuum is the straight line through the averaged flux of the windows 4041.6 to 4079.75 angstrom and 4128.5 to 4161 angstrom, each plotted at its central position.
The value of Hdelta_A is -2.8 angstrom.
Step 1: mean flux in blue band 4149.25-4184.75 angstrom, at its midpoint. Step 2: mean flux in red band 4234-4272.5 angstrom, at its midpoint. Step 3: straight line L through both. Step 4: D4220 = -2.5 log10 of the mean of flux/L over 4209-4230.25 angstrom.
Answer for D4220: 0.071 mag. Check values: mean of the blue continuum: 12.4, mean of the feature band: 10.9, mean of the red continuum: 11.1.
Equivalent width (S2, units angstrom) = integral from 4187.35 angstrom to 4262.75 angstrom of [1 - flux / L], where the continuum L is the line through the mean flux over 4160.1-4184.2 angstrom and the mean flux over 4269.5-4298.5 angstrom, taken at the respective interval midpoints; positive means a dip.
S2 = 1.1 angstrom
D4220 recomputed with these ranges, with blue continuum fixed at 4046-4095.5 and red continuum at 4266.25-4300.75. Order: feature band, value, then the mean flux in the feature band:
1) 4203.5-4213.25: -0.10 mag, 11.5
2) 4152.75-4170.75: -0.19 mag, 12.7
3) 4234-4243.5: -0.14 mag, 11.8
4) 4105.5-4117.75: -0.09 mag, 11.9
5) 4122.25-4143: -0.05 mag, 11.4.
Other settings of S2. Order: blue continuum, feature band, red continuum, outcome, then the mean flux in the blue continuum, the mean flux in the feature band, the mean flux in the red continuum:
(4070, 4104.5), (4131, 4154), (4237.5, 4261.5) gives 0.19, 11.6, 11.3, 11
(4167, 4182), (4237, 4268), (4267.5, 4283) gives -1.85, 12.1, 11.3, 10.2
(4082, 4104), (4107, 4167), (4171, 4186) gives -0.54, 11.8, 11.9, 11.8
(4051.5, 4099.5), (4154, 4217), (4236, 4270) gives -3.58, 11.3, 11.9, 11.3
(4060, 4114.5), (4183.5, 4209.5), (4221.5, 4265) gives -0.98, 11.4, 11.4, 10.8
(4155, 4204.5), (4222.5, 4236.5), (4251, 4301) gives 1.33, 12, 10.1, 10.4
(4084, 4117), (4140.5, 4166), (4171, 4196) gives -0.59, 11.8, 12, 11.8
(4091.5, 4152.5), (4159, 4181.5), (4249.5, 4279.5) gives -2.41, 11.6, 12.5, 10.7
